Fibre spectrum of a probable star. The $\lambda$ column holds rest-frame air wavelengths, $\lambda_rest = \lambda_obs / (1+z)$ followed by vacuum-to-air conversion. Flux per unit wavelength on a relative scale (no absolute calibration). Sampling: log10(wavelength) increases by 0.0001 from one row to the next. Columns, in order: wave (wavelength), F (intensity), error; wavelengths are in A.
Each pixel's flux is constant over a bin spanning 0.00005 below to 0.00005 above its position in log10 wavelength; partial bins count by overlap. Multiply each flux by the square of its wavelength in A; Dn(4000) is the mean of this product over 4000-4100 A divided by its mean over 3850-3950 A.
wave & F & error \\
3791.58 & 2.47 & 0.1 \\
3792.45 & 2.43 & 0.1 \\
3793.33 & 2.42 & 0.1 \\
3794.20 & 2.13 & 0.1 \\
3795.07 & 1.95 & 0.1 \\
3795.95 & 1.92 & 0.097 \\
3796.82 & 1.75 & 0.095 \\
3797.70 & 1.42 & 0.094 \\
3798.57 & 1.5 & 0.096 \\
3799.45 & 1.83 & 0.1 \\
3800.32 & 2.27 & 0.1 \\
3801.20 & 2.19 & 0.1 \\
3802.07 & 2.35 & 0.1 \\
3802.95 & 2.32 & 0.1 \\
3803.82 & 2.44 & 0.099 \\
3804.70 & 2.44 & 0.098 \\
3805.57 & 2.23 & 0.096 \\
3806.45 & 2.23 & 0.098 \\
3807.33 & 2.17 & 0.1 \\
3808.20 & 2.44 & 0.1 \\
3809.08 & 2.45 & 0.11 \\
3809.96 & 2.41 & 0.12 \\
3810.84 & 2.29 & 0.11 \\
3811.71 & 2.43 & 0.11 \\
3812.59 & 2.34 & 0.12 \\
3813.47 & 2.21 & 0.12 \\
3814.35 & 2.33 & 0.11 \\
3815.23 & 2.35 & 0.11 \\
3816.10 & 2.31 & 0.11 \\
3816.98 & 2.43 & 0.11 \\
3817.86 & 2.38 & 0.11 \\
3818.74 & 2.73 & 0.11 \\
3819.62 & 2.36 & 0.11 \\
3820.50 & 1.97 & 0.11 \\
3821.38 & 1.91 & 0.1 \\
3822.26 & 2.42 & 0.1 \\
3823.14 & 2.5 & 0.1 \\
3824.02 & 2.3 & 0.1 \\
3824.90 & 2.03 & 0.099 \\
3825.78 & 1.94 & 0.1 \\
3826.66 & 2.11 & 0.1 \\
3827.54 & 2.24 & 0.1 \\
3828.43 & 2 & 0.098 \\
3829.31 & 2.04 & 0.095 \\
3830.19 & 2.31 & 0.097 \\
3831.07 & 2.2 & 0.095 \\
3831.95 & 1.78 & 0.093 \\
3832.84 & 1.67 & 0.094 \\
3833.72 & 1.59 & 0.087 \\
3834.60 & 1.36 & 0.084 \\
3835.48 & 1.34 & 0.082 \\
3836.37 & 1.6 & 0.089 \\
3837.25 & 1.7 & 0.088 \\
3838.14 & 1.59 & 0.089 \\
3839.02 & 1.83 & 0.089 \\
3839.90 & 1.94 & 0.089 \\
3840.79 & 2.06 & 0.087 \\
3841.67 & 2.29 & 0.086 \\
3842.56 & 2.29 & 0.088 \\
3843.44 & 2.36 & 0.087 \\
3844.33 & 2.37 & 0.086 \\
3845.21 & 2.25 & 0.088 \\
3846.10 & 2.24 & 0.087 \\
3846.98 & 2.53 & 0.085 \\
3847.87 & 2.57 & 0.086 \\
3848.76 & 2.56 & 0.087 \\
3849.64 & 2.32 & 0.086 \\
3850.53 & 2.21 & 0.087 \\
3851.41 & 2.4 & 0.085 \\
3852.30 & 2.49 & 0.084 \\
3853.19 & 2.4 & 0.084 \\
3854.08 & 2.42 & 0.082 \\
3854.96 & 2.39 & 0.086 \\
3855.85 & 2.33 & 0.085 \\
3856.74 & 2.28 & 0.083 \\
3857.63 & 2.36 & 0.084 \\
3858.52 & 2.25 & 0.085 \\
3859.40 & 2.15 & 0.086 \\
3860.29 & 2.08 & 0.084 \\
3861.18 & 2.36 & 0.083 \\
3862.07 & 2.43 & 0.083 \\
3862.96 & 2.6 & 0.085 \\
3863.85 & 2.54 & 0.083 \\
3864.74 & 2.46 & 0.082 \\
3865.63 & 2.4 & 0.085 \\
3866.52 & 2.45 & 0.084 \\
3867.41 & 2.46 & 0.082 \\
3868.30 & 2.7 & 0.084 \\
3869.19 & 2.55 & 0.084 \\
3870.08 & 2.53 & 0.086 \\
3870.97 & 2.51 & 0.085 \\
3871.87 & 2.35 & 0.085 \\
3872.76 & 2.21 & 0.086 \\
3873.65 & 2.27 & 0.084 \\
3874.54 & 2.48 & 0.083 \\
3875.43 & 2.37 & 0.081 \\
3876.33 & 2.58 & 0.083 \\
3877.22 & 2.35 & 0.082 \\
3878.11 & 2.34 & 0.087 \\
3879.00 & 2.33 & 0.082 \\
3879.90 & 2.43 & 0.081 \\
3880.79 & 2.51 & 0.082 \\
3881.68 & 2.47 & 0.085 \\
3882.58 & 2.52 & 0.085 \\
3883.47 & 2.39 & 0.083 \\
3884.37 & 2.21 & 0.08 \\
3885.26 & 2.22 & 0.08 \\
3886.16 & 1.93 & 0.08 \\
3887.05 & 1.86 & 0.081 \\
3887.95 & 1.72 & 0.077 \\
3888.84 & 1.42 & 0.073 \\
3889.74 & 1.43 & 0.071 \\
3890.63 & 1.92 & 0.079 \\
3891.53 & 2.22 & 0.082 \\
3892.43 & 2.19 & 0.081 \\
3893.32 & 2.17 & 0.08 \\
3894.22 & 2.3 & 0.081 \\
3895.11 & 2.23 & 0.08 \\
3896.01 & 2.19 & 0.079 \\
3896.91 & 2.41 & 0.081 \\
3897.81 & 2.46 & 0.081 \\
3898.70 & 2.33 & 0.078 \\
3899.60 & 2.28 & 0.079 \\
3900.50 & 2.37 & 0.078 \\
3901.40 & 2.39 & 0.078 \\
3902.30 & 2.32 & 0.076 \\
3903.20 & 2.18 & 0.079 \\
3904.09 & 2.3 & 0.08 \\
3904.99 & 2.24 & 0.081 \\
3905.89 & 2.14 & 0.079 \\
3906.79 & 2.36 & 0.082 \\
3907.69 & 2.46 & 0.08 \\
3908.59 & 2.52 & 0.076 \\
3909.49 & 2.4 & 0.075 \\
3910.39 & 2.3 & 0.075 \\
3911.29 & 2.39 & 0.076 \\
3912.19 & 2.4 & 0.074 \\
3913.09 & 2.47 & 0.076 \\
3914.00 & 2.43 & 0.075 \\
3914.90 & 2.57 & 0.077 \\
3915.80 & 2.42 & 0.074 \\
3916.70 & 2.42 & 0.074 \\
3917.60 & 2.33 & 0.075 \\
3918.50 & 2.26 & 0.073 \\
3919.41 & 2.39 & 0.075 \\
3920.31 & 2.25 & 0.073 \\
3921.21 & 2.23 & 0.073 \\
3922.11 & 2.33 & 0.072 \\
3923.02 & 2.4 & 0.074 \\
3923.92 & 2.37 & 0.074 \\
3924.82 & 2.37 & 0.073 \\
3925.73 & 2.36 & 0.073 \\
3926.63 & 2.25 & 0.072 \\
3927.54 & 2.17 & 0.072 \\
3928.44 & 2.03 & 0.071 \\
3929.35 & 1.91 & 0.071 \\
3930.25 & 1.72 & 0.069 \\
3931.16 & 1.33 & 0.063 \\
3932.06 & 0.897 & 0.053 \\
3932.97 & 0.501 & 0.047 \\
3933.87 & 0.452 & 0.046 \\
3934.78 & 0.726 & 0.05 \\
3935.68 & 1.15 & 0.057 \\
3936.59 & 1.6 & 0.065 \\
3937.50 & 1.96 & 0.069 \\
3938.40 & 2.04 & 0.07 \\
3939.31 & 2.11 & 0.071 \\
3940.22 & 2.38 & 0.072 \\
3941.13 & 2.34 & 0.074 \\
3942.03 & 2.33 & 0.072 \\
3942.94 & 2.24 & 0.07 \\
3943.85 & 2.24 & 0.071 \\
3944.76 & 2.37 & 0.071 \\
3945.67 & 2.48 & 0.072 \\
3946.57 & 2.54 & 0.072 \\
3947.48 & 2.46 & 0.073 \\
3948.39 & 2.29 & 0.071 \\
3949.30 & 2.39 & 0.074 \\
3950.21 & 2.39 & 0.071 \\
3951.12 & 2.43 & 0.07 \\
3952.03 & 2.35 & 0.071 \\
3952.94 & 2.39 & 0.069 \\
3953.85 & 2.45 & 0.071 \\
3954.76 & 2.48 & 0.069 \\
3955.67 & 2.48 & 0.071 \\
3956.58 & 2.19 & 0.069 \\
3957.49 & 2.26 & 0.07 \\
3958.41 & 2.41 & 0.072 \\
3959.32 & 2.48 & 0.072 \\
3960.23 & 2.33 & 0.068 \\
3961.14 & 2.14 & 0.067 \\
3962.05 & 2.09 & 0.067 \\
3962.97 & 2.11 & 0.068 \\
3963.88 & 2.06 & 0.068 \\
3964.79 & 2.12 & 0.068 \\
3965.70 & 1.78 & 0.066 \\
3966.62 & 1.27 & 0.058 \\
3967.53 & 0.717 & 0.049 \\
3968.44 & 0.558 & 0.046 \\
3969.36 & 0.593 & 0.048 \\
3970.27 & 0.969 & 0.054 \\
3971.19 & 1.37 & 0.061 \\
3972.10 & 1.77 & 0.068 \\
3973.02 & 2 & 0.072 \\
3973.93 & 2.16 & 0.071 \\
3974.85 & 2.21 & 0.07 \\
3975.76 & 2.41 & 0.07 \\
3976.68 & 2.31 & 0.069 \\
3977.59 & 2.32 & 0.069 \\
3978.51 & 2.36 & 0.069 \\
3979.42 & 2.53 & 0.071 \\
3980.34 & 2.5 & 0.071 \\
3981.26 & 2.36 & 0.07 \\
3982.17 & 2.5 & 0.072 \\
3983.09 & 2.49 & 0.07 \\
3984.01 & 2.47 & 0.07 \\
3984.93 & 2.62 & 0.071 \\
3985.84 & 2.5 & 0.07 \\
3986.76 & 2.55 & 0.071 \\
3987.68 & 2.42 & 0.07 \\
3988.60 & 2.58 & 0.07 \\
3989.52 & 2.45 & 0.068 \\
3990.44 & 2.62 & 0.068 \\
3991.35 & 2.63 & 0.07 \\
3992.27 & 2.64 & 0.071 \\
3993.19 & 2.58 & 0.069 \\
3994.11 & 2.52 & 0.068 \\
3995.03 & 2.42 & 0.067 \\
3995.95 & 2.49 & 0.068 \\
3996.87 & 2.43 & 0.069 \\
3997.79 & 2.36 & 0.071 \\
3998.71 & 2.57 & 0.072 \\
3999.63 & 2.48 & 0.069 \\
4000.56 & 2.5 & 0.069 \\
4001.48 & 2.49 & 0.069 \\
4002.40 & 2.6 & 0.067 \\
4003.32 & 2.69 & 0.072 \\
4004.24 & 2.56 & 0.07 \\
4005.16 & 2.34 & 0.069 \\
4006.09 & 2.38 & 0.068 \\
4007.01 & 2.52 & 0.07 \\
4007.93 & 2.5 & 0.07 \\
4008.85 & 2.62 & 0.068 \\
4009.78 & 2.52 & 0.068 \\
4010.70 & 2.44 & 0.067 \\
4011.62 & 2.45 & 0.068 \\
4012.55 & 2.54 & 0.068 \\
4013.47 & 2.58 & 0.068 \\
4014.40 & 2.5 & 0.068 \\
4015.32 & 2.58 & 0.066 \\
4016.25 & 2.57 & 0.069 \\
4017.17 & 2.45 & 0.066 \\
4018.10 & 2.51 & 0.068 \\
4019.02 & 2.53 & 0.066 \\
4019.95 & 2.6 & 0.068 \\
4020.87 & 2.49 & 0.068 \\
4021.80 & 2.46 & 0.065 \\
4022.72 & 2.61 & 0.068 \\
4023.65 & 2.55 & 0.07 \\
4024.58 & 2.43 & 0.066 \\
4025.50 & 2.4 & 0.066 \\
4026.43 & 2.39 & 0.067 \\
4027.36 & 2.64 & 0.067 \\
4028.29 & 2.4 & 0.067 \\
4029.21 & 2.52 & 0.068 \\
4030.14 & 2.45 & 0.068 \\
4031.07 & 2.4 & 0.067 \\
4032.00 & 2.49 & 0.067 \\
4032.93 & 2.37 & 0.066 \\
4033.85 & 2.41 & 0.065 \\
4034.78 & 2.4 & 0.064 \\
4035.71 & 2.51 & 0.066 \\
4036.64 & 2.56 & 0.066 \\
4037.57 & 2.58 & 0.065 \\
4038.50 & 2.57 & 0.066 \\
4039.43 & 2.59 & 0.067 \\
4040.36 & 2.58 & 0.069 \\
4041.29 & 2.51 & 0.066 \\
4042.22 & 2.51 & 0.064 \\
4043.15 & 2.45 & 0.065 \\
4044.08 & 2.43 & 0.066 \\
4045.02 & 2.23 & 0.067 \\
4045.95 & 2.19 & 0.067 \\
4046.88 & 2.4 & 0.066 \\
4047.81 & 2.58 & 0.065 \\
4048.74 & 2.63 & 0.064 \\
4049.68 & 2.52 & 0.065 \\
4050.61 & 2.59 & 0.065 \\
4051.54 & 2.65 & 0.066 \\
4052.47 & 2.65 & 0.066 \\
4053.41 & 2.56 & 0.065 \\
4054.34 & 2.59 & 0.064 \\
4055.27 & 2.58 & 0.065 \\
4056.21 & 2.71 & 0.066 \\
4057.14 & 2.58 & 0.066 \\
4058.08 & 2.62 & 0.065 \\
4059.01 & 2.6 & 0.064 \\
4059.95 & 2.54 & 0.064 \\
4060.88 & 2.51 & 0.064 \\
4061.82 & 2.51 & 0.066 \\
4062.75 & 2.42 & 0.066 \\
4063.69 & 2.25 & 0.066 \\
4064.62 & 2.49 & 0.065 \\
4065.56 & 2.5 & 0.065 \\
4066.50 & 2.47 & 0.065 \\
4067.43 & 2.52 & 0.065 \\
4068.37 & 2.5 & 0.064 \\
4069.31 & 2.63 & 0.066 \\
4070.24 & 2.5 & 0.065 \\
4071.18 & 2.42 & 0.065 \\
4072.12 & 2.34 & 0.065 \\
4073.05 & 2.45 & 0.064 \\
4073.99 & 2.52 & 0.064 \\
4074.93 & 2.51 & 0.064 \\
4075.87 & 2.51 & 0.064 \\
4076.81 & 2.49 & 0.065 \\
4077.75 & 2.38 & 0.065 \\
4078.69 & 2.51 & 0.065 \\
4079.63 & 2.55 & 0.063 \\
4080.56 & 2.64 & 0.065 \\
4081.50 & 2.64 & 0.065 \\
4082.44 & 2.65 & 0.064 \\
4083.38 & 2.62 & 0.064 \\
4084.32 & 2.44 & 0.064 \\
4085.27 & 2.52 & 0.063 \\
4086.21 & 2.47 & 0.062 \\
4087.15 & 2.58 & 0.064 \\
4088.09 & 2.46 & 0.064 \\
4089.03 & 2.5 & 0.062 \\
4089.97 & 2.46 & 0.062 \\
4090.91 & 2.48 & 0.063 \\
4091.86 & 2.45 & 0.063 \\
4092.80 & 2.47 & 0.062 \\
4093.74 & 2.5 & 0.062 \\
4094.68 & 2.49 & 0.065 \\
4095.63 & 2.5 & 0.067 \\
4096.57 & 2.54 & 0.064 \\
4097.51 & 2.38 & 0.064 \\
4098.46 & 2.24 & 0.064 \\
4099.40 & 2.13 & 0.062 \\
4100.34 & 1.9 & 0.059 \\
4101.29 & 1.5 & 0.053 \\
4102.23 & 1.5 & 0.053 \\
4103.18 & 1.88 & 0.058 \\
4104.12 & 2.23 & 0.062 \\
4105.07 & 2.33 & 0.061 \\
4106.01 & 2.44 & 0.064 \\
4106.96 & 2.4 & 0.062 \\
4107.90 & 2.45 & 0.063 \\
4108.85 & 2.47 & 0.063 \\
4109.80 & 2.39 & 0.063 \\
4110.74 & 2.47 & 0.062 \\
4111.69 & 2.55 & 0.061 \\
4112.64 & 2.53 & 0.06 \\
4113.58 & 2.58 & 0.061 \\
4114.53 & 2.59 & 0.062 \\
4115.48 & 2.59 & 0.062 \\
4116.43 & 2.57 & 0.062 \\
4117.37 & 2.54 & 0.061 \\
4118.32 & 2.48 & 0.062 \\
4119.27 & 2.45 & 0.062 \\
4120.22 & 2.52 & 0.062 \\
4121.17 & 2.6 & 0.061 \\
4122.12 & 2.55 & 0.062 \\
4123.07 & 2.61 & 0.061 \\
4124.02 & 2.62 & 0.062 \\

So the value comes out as 1.22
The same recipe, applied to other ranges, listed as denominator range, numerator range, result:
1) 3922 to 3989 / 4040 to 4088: 1.29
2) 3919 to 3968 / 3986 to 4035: 1.26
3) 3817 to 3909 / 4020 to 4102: 1.22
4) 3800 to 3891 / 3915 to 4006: 1.03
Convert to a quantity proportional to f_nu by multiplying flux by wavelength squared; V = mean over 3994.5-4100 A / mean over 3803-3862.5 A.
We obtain 1.26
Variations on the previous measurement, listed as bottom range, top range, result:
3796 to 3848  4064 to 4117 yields 1.30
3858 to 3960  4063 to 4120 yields 1.20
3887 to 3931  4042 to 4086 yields 1.22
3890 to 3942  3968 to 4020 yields 1.16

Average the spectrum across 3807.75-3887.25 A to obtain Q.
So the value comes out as 2.26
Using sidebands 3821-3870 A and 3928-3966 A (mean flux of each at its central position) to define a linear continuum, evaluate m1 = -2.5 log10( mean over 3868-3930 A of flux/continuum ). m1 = -0.09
